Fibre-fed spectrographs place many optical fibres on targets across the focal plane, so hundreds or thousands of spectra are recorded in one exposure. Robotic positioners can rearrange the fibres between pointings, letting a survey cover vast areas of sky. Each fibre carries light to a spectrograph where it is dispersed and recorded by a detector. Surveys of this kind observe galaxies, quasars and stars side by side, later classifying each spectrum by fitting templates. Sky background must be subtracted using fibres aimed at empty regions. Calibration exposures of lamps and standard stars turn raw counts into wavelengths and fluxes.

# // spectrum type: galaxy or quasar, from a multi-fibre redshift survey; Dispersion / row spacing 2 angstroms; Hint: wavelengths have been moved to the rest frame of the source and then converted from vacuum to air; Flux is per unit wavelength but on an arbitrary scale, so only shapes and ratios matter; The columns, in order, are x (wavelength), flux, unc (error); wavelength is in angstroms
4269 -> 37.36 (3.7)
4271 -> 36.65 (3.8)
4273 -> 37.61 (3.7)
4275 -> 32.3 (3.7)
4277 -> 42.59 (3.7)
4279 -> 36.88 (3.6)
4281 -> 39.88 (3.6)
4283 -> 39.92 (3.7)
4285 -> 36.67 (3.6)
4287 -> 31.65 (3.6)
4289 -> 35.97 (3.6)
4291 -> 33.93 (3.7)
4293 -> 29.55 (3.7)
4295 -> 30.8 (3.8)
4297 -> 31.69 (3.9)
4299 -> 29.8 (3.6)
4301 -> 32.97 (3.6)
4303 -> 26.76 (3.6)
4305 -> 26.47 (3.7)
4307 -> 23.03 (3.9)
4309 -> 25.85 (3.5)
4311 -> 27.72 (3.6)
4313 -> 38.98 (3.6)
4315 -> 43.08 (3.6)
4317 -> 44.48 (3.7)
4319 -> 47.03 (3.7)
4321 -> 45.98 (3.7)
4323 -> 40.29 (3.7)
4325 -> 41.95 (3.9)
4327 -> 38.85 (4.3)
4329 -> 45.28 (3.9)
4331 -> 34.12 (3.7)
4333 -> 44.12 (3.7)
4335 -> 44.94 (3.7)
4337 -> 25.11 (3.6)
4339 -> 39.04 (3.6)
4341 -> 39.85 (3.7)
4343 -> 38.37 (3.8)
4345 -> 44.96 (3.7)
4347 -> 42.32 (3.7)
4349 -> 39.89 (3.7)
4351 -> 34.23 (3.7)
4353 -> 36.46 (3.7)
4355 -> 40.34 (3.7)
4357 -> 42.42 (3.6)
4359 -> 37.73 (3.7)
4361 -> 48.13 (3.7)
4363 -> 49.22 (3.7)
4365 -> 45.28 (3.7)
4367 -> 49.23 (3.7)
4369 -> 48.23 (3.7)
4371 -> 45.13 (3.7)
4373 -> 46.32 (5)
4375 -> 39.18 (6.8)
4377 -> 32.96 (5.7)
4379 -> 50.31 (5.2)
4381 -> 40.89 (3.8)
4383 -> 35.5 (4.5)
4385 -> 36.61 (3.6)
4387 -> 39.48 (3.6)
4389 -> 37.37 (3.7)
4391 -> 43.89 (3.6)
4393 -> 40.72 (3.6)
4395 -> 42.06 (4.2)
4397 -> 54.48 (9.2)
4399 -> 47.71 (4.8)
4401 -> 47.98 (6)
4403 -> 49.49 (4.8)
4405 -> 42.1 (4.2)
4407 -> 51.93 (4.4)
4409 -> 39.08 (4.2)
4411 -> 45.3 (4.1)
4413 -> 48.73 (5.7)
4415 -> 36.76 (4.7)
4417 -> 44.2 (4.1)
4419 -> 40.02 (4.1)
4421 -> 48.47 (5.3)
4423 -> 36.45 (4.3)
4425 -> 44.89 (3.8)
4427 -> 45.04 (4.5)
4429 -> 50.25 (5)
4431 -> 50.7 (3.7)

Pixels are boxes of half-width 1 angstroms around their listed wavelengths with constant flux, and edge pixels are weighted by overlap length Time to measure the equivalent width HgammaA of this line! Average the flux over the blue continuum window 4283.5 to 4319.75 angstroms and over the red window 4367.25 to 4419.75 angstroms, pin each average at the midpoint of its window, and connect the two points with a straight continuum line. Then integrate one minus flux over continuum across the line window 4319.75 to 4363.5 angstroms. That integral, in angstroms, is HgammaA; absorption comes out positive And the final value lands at -3.5 angstroms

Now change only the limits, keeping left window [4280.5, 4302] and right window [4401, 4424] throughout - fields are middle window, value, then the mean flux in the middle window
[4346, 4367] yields -1.4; 42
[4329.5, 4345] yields -0.4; 38.6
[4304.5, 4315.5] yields 1.5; 30.5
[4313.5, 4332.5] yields -3.1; 42.3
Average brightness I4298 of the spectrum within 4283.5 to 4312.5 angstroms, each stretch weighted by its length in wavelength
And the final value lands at 30.5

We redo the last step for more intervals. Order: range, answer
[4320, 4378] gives 41.4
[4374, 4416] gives 43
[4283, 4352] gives 36.4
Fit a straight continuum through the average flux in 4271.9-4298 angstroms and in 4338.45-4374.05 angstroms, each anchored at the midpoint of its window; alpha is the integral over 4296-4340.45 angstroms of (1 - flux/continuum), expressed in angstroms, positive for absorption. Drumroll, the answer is 2.9 angstroms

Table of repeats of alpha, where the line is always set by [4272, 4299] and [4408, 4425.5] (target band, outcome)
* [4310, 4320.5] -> -1.0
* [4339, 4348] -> -0.6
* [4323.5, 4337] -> -0.9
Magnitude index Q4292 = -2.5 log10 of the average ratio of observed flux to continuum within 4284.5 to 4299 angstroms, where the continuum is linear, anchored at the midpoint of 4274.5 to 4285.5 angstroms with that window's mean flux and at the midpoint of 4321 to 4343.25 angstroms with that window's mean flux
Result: 0.19 mag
